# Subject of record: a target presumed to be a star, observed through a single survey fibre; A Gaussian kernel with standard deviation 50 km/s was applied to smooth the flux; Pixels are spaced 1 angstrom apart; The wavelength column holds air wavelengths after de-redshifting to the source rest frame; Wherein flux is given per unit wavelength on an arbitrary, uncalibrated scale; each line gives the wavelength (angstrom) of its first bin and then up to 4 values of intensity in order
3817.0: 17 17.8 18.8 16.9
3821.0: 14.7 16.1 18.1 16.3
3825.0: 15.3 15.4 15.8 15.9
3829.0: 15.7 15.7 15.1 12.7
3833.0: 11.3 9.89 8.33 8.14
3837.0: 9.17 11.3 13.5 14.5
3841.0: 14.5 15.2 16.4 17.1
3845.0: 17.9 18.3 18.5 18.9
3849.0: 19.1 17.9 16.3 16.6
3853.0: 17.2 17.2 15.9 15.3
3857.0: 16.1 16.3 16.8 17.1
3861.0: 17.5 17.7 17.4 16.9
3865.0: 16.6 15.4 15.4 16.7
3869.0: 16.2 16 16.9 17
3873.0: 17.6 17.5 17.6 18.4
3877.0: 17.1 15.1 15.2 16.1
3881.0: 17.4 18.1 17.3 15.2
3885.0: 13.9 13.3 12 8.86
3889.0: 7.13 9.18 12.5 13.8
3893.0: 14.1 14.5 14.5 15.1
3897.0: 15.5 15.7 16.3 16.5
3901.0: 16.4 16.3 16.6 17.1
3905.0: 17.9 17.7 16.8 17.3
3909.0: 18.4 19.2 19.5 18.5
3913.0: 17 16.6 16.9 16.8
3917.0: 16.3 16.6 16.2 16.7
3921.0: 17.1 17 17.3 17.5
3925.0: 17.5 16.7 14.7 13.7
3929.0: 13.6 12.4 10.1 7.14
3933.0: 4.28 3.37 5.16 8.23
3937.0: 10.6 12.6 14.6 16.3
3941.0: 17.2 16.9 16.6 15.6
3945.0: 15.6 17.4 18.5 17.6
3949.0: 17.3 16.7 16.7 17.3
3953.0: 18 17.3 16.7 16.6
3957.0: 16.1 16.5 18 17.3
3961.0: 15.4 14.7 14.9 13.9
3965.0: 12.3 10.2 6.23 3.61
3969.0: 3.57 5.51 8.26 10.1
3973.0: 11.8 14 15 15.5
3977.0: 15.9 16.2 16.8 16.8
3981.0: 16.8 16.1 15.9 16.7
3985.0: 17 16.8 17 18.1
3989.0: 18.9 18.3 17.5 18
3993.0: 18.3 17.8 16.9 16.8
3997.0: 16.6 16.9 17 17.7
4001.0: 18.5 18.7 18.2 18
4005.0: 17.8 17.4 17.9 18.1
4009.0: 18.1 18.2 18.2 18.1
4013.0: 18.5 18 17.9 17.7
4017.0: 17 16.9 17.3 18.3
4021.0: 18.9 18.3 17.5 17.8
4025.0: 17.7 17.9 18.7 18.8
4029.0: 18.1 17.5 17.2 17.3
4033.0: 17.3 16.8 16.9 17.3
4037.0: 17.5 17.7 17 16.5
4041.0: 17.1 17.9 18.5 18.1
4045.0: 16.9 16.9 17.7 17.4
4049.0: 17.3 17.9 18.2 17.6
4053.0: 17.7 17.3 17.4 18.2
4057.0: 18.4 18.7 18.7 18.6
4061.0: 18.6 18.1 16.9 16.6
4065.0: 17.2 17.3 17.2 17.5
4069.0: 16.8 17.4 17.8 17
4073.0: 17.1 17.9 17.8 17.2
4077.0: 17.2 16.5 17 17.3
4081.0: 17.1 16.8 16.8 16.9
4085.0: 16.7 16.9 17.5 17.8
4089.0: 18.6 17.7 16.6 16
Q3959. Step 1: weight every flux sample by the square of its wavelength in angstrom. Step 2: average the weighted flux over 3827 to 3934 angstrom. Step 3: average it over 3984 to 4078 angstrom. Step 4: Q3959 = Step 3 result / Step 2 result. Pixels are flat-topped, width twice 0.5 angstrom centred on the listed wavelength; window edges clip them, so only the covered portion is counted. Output 1.2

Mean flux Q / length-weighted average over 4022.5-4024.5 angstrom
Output 17.6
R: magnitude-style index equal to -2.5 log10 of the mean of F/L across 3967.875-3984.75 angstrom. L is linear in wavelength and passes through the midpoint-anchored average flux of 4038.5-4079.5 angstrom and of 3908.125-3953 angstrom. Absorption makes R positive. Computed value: 0.21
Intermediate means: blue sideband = 15.1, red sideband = 17.5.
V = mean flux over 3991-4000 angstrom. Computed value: 17.3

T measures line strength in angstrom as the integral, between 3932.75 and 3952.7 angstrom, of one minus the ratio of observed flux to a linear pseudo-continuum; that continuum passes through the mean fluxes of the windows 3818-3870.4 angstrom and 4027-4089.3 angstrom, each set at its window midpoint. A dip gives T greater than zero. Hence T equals 2.9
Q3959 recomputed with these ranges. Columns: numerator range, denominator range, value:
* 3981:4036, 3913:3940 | 1.36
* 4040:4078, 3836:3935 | 1.24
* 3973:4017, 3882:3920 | 1.16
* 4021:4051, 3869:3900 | 1.27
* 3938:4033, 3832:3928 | 1.09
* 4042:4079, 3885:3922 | 1.22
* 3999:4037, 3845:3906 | 1.20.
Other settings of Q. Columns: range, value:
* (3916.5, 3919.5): 16.4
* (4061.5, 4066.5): 17.2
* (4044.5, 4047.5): 17.2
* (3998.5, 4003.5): 18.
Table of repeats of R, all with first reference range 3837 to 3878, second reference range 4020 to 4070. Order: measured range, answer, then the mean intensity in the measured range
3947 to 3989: 0.17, 14.7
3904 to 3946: 0.14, 14.9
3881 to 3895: 0.25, 13.3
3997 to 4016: -0.03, 17.9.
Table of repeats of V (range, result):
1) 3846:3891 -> 16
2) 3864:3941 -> 15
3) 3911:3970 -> 14.4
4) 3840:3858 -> 16.9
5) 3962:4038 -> 16.2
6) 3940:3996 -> 15.3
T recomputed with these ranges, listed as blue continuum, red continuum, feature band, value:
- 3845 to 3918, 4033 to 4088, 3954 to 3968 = 2.1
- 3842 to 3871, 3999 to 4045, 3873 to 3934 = 6.7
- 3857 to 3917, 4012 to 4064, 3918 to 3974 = 9.9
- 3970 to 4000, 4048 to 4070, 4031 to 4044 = -0.1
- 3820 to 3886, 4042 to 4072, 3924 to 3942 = 5.0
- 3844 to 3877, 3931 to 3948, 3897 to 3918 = -4.0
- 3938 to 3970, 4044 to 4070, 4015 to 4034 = -1.1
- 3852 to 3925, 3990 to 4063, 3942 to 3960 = -0.1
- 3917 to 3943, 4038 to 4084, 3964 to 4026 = -1.9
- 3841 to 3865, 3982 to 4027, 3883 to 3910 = 3.8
